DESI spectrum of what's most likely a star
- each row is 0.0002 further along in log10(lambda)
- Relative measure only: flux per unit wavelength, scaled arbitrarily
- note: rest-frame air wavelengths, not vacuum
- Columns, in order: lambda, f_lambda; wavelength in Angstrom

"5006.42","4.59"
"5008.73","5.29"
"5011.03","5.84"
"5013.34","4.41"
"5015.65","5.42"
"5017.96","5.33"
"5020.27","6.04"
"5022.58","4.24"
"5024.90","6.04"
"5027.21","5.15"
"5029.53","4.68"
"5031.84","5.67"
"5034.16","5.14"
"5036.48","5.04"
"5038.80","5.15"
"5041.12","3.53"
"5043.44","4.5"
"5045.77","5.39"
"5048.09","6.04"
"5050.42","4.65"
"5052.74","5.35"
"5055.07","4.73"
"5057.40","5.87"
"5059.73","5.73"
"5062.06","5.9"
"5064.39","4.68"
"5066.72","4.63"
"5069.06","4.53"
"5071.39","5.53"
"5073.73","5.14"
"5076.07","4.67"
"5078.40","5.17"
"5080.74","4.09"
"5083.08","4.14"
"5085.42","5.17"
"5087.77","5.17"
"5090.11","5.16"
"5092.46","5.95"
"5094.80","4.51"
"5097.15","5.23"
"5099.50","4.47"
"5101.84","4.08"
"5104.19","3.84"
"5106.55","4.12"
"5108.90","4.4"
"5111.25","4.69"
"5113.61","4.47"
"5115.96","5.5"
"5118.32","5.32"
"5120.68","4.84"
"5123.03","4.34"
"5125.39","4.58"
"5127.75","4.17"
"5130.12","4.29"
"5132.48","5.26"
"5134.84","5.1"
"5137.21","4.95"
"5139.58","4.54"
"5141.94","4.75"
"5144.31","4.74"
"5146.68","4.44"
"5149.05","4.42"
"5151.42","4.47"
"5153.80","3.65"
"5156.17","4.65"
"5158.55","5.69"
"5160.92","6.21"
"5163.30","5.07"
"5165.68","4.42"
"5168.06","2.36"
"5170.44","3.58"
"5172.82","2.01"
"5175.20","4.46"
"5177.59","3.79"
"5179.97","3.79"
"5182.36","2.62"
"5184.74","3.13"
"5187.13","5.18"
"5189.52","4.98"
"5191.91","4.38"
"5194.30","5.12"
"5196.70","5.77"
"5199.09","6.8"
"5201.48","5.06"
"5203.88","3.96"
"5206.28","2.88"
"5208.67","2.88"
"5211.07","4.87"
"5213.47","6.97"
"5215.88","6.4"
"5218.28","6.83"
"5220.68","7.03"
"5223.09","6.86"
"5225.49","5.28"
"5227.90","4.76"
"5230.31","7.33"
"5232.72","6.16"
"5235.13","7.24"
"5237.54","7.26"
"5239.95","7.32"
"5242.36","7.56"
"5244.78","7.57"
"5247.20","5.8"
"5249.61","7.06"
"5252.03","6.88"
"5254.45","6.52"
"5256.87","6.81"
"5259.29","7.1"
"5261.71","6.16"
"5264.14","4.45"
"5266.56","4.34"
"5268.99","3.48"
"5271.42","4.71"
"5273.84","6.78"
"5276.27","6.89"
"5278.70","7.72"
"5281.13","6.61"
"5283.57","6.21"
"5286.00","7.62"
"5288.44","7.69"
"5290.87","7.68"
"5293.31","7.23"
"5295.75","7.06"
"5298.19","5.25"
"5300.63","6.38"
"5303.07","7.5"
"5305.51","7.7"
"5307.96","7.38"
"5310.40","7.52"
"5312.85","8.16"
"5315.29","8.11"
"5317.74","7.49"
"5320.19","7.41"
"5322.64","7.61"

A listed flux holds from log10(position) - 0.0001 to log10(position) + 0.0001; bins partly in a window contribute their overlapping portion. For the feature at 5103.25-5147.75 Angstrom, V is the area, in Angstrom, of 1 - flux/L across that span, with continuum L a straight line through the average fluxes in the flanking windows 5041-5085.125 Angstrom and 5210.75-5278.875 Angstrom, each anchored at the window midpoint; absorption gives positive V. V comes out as 6.6 Angstrom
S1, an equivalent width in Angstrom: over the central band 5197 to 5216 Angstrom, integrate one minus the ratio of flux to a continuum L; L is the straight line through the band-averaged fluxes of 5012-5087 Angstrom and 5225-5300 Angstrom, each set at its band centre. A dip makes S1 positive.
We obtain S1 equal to 3.6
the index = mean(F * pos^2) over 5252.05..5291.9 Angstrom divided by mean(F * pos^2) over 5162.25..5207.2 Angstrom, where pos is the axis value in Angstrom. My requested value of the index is 1.56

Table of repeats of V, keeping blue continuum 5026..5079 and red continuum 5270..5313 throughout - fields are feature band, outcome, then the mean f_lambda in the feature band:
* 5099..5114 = 3.3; 4.28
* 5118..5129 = 2.0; 4.6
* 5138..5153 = 3.3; 4.55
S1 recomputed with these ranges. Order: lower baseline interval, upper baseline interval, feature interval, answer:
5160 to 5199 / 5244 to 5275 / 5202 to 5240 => -4.9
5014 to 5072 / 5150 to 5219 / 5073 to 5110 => 1.8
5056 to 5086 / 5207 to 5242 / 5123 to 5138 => 2.2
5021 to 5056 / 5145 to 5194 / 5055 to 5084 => -1.0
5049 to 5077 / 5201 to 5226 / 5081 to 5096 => 0.6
